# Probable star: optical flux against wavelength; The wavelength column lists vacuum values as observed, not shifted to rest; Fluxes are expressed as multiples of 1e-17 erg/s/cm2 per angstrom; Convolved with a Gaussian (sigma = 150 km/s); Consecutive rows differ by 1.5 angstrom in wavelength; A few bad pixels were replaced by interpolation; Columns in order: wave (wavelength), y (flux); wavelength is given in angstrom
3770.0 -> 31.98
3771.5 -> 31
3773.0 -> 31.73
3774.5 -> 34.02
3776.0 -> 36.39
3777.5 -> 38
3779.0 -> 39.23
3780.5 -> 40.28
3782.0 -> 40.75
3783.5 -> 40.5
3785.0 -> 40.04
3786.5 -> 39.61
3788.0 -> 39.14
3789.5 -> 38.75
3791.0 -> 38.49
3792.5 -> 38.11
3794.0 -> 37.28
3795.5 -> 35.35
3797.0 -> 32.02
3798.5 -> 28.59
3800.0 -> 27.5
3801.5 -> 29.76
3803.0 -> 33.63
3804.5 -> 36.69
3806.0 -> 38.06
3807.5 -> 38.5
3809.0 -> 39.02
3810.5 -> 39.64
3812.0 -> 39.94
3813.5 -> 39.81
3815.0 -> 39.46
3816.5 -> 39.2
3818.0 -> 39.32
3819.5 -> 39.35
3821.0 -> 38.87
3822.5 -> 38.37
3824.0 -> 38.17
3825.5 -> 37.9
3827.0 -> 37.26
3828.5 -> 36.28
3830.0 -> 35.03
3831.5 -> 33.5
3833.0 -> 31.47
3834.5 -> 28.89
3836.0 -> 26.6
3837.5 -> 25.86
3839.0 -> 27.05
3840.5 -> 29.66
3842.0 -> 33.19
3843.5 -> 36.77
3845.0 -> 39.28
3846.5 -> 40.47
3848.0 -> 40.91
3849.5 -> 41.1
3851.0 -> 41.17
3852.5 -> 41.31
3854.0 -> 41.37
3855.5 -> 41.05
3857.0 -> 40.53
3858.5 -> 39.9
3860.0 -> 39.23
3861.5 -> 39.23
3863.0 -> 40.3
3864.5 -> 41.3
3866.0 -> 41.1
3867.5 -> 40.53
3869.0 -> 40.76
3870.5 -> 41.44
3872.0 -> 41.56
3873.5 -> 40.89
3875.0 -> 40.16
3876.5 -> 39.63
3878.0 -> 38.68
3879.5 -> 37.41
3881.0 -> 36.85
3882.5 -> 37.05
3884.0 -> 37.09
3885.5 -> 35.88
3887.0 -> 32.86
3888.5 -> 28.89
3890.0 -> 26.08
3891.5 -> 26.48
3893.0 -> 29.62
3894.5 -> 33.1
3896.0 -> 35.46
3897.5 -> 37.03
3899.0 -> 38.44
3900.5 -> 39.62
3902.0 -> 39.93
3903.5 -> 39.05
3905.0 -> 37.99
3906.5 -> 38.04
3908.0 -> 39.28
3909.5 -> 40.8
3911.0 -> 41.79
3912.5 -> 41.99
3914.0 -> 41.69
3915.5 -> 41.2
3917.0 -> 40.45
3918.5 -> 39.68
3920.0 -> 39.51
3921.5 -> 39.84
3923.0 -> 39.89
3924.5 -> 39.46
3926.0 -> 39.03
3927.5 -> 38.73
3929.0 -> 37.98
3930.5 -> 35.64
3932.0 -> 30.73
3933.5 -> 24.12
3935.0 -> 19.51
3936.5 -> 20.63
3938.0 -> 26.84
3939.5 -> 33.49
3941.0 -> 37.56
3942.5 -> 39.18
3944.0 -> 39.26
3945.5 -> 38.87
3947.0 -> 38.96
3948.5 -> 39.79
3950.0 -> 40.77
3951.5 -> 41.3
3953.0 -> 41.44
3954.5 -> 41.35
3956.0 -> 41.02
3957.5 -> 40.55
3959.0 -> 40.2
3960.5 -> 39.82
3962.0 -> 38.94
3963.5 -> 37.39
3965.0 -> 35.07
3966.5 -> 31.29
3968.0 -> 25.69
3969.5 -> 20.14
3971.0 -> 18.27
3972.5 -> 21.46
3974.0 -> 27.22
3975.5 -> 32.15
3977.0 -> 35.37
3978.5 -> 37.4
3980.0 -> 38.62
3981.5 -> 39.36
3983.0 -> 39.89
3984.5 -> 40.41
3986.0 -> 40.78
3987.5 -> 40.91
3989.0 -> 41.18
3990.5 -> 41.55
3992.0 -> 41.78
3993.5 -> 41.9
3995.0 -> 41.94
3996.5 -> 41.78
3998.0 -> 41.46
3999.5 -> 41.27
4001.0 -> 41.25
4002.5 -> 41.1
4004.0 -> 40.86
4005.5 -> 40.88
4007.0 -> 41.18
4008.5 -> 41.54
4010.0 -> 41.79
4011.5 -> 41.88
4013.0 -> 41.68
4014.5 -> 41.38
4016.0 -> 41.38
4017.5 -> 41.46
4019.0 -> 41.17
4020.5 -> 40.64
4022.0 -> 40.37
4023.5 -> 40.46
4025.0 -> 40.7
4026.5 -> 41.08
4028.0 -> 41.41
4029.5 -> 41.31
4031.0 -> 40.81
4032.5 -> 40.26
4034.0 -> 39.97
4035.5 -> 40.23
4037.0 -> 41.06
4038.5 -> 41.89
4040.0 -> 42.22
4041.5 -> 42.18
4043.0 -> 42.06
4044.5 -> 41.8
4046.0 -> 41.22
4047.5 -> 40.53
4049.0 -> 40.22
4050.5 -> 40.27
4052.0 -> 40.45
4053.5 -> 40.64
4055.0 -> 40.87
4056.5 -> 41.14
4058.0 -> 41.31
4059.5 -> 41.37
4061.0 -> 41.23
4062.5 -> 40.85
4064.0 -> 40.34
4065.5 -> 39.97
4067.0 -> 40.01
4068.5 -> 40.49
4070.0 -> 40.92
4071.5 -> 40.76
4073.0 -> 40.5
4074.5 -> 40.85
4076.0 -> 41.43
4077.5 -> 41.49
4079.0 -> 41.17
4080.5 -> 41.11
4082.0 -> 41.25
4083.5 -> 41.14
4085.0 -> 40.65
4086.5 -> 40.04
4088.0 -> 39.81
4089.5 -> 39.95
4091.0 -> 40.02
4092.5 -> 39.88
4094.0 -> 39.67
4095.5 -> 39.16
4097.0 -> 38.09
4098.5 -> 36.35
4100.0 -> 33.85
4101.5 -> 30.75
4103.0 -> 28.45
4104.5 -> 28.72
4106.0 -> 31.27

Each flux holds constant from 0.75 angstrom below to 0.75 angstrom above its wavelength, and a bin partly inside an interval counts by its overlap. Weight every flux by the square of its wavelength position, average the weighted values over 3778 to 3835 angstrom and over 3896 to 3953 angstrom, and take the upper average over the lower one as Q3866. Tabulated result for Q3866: 1.07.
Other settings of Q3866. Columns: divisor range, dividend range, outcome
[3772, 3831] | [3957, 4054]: 1.17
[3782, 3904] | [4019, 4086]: 1.23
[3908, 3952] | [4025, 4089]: 1.18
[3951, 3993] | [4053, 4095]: 1.19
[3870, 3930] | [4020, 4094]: 1.17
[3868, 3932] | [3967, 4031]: 1.07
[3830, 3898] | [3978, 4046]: 1.22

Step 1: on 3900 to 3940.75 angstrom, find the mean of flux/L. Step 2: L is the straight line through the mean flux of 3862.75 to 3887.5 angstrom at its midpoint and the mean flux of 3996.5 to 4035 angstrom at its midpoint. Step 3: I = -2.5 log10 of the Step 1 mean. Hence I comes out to 0.09 mag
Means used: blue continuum 39.1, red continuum 41.1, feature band 36.5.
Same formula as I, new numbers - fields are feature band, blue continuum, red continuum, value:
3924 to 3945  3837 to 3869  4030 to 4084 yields 0.191 mag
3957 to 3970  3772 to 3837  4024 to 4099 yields 0.134 mag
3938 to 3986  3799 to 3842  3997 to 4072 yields 0.093 mag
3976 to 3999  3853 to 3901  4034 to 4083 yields -0.016 mag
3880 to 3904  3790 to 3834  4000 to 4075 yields 0.104 mag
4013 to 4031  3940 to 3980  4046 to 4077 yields -0.065 mag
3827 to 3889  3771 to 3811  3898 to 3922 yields 0.035 mag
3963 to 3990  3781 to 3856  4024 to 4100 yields 0.170 mag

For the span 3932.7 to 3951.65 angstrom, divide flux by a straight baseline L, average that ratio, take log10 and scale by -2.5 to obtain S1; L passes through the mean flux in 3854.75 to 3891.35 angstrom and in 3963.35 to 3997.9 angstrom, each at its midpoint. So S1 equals 0.08 mag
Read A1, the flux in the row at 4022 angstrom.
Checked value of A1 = 40.37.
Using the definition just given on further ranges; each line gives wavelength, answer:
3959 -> 40.2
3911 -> 41.79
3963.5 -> 37.39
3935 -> 19.51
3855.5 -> 41.05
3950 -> 40.77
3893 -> 29.62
